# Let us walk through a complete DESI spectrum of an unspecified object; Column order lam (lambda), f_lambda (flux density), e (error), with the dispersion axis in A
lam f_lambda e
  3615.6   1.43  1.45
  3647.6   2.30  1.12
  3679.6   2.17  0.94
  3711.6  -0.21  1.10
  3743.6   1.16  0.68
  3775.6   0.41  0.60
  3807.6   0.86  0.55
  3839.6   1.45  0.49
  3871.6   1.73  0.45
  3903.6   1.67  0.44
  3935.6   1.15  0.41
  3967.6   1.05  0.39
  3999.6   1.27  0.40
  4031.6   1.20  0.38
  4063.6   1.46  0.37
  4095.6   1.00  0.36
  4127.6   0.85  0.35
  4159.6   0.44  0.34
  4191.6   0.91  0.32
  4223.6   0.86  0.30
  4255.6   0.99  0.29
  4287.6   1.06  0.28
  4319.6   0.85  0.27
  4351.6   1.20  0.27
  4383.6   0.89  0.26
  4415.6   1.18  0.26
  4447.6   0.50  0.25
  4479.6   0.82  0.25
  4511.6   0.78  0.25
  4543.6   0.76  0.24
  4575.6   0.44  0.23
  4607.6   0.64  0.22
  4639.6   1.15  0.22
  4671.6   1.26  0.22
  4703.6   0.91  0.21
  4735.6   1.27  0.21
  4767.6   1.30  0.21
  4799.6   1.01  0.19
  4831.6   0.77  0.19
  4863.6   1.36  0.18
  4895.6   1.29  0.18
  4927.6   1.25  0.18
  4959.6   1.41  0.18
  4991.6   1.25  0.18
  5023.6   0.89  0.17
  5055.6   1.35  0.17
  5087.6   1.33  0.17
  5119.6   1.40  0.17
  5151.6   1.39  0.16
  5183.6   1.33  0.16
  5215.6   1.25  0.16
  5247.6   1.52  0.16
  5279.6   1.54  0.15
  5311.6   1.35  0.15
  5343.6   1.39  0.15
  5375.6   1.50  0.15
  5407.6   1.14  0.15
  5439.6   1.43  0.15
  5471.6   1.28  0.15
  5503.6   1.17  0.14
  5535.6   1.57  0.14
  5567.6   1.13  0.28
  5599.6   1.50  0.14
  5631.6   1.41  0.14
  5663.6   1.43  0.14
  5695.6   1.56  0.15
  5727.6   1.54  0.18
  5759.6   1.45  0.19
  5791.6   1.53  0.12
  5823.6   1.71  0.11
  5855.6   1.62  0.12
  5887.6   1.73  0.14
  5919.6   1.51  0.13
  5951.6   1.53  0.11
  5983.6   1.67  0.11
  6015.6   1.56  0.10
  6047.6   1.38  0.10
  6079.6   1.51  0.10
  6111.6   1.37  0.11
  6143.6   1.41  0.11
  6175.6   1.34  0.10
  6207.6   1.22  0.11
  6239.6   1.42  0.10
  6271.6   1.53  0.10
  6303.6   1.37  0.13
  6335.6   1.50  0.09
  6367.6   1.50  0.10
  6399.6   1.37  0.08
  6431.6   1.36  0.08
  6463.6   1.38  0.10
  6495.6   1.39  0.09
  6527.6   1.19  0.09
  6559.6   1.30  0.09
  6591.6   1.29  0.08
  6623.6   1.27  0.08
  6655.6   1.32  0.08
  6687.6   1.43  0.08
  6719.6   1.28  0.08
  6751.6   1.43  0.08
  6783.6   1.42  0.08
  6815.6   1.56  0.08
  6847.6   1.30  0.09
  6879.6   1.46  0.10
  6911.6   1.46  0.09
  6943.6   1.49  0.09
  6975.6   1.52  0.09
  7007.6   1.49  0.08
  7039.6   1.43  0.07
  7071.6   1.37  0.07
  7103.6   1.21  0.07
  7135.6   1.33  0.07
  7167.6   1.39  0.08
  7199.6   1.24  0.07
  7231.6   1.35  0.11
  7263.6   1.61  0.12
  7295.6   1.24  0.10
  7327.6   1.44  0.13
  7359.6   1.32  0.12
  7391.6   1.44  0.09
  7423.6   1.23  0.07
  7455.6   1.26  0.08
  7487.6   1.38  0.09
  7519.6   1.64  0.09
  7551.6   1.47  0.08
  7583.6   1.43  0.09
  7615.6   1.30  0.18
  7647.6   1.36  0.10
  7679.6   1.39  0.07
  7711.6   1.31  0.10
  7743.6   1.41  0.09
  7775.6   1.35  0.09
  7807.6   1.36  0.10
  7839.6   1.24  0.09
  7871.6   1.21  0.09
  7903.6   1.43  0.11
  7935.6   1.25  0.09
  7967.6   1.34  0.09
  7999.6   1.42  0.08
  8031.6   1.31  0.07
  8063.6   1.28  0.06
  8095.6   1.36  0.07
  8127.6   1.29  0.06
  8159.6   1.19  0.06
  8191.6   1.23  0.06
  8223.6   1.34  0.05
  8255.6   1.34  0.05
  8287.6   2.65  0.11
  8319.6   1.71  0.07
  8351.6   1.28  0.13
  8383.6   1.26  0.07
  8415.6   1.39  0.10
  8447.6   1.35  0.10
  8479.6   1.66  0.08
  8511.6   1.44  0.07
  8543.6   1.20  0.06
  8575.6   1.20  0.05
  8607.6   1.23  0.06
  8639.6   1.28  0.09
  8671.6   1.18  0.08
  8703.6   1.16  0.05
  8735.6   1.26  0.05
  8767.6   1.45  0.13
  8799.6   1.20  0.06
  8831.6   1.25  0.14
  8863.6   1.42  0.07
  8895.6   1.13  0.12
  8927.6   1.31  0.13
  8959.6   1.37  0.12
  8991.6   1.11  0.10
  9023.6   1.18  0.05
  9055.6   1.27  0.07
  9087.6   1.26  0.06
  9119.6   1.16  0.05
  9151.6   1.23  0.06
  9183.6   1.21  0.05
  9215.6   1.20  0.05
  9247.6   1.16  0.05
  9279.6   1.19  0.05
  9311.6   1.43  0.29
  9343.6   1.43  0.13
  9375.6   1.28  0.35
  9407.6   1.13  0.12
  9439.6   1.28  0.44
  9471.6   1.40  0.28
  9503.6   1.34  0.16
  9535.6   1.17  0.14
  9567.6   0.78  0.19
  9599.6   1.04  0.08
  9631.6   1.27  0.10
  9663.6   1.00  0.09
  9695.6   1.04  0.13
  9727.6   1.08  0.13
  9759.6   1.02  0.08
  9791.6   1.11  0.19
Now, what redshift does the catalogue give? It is 0.262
